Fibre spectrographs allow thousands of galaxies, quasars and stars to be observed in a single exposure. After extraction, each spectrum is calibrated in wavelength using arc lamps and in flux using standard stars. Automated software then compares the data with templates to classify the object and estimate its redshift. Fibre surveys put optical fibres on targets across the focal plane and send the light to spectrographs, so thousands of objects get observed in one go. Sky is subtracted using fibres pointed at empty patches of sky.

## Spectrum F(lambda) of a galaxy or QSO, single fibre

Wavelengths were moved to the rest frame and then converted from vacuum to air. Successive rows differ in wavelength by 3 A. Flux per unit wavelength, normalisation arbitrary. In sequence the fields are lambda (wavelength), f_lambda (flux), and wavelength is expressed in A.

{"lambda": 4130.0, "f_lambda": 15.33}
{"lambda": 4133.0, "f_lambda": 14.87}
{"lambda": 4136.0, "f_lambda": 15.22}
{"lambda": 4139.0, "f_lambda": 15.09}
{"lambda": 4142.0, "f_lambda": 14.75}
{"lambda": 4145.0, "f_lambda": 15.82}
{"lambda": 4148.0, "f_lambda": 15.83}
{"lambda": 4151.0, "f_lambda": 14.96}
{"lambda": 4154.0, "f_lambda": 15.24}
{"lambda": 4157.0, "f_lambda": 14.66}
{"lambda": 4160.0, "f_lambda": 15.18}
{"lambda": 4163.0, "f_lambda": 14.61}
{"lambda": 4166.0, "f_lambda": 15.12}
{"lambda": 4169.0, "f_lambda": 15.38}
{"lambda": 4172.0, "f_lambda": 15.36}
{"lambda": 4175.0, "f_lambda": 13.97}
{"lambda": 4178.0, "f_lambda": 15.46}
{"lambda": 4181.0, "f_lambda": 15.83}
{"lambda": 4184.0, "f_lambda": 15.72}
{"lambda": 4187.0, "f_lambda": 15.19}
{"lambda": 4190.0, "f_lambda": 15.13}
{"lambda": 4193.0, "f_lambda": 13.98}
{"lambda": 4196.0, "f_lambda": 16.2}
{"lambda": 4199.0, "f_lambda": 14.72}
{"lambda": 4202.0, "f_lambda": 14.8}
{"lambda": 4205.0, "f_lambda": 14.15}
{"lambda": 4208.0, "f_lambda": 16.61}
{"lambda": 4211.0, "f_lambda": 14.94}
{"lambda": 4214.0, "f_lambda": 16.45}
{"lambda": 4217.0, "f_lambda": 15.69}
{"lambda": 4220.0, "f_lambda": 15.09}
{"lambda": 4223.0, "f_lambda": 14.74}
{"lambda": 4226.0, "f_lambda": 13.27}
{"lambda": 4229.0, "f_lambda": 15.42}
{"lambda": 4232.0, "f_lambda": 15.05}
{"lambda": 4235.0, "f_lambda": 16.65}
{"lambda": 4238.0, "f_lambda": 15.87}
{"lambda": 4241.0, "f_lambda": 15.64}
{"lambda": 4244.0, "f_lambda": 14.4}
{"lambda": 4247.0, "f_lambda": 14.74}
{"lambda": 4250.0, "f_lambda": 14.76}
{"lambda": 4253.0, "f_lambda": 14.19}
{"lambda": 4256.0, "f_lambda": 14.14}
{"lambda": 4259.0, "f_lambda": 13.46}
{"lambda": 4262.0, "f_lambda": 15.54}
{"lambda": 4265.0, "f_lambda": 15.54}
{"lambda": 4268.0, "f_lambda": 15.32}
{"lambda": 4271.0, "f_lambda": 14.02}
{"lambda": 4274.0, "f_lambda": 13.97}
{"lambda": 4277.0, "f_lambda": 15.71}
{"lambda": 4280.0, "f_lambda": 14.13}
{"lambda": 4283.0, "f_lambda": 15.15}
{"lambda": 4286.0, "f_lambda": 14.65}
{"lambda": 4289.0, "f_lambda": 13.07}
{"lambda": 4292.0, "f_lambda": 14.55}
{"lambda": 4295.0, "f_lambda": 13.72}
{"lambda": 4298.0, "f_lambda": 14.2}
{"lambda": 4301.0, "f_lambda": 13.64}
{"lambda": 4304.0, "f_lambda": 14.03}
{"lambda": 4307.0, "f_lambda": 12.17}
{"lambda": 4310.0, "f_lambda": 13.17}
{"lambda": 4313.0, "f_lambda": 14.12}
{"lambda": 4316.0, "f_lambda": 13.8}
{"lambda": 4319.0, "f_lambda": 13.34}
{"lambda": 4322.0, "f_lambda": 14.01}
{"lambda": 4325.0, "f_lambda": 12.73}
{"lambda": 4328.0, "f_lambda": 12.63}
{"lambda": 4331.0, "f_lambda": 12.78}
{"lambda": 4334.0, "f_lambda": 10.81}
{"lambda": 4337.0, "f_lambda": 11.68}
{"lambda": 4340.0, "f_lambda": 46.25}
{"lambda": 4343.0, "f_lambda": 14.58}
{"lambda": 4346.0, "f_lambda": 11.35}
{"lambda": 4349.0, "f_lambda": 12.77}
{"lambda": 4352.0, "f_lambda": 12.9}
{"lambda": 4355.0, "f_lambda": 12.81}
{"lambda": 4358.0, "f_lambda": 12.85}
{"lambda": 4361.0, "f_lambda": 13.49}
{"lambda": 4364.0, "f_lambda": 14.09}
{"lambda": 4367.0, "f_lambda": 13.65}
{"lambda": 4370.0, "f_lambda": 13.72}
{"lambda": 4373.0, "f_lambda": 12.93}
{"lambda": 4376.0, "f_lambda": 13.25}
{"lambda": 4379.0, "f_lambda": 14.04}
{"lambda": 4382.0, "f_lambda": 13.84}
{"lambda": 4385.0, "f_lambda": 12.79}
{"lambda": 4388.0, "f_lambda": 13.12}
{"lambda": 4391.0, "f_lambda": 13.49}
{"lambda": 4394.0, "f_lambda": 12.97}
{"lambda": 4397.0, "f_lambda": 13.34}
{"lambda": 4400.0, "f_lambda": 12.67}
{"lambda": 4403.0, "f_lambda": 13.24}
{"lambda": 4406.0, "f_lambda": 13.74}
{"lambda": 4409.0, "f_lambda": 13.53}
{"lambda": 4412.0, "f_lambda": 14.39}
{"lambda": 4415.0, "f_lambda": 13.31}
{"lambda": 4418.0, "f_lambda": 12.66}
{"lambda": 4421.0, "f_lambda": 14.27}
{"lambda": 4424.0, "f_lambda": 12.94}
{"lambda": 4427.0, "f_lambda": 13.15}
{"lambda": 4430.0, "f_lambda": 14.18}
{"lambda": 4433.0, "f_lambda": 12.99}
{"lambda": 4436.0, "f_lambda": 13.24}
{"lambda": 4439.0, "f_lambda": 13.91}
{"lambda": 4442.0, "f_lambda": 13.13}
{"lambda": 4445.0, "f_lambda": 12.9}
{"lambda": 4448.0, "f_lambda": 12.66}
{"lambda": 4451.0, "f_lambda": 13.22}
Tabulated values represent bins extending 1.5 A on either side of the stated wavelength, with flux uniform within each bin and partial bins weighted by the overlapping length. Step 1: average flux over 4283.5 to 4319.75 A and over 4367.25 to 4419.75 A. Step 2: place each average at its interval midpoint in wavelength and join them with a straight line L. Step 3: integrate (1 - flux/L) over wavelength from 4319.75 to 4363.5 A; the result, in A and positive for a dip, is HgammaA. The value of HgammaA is -4.8 A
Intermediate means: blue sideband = 13.8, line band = 15.1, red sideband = 13.4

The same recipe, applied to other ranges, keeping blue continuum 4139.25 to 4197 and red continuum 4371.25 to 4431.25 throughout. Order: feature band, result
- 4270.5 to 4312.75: 0.6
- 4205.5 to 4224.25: -0.9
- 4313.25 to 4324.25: 0.3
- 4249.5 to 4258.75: 0.2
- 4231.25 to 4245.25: -0.9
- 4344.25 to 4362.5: 1.4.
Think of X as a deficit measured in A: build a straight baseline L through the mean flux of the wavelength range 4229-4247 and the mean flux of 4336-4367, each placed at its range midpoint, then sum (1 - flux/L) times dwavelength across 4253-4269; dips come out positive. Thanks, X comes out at 0.9 A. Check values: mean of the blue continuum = 15.4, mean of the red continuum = 16.2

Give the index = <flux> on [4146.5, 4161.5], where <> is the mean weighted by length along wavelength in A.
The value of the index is 15.2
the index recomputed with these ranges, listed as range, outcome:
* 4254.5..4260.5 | 13.8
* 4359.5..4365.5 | 13.8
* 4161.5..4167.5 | 14.9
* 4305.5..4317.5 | 13.3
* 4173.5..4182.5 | 15.1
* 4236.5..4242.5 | 15.8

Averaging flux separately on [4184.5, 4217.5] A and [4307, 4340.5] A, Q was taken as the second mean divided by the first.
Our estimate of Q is 0.97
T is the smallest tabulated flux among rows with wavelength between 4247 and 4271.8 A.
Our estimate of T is 13.46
